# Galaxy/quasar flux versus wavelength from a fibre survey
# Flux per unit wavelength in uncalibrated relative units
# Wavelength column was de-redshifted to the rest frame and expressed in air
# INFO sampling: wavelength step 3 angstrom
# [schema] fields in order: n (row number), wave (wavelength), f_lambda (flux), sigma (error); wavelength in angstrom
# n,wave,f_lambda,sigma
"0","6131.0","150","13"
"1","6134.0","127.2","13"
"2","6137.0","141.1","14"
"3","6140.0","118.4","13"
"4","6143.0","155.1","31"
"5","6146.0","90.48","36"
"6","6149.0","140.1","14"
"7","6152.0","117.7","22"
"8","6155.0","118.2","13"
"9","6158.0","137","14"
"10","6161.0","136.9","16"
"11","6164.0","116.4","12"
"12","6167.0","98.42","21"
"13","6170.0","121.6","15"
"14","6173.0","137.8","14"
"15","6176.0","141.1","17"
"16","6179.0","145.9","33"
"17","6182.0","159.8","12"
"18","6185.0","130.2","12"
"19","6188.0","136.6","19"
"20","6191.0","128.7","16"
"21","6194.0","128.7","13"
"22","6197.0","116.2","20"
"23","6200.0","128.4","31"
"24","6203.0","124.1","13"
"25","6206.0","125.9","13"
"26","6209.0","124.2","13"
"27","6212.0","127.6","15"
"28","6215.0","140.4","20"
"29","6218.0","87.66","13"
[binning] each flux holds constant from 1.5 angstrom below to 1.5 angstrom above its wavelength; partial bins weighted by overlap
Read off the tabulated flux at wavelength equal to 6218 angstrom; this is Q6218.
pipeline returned 87.66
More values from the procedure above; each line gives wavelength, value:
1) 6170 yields 121.6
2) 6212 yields 127.6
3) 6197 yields 116.2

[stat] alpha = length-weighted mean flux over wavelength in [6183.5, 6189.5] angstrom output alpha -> 133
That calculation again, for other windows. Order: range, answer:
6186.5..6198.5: 128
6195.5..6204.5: 123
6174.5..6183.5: 149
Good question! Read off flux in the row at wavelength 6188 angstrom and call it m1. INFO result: 136.6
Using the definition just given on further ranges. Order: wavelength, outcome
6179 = 145.9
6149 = 140.1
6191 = 128.7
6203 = 124.1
